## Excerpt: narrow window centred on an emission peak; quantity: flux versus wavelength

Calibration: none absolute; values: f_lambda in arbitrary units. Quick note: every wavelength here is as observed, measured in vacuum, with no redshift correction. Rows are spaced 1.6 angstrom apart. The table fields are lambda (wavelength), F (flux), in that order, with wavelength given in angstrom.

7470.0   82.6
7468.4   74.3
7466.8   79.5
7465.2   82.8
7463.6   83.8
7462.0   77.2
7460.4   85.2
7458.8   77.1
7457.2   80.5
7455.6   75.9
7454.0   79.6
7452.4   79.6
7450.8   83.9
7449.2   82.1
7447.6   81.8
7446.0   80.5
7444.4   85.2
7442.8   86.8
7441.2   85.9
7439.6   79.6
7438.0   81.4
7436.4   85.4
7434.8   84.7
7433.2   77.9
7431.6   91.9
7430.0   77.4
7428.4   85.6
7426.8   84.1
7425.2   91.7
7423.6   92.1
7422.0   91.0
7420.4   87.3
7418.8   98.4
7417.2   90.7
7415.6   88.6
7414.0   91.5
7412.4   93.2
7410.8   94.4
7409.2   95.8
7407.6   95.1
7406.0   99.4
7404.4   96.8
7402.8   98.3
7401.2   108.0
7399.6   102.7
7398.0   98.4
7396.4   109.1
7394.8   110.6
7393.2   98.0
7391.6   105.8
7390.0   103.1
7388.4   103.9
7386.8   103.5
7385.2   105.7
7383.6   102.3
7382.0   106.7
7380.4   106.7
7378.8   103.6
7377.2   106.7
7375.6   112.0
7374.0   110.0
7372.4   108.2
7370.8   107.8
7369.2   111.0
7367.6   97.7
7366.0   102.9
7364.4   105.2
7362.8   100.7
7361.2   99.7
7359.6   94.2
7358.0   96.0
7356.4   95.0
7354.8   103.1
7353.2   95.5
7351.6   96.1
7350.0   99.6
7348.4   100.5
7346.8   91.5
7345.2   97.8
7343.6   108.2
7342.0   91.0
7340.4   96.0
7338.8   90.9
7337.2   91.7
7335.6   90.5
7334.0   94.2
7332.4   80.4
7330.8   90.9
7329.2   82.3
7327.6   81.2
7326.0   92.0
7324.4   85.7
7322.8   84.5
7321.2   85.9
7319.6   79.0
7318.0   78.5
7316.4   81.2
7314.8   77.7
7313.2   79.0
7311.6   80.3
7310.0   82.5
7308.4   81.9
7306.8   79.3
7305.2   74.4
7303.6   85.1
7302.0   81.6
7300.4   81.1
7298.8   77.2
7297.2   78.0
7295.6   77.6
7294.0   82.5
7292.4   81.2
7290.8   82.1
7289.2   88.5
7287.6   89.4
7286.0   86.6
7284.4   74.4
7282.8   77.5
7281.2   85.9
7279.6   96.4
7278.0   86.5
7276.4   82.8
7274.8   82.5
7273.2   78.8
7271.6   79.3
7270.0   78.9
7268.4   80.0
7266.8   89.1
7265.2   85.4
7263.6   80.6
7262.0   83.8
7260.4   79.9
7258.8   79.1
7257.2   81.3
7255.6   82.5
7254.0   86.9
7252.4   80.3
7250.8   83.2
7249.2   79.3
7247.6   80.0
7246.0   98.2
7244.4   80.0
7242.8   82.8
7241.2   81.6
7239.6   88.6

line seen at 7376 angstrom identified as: Mg II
